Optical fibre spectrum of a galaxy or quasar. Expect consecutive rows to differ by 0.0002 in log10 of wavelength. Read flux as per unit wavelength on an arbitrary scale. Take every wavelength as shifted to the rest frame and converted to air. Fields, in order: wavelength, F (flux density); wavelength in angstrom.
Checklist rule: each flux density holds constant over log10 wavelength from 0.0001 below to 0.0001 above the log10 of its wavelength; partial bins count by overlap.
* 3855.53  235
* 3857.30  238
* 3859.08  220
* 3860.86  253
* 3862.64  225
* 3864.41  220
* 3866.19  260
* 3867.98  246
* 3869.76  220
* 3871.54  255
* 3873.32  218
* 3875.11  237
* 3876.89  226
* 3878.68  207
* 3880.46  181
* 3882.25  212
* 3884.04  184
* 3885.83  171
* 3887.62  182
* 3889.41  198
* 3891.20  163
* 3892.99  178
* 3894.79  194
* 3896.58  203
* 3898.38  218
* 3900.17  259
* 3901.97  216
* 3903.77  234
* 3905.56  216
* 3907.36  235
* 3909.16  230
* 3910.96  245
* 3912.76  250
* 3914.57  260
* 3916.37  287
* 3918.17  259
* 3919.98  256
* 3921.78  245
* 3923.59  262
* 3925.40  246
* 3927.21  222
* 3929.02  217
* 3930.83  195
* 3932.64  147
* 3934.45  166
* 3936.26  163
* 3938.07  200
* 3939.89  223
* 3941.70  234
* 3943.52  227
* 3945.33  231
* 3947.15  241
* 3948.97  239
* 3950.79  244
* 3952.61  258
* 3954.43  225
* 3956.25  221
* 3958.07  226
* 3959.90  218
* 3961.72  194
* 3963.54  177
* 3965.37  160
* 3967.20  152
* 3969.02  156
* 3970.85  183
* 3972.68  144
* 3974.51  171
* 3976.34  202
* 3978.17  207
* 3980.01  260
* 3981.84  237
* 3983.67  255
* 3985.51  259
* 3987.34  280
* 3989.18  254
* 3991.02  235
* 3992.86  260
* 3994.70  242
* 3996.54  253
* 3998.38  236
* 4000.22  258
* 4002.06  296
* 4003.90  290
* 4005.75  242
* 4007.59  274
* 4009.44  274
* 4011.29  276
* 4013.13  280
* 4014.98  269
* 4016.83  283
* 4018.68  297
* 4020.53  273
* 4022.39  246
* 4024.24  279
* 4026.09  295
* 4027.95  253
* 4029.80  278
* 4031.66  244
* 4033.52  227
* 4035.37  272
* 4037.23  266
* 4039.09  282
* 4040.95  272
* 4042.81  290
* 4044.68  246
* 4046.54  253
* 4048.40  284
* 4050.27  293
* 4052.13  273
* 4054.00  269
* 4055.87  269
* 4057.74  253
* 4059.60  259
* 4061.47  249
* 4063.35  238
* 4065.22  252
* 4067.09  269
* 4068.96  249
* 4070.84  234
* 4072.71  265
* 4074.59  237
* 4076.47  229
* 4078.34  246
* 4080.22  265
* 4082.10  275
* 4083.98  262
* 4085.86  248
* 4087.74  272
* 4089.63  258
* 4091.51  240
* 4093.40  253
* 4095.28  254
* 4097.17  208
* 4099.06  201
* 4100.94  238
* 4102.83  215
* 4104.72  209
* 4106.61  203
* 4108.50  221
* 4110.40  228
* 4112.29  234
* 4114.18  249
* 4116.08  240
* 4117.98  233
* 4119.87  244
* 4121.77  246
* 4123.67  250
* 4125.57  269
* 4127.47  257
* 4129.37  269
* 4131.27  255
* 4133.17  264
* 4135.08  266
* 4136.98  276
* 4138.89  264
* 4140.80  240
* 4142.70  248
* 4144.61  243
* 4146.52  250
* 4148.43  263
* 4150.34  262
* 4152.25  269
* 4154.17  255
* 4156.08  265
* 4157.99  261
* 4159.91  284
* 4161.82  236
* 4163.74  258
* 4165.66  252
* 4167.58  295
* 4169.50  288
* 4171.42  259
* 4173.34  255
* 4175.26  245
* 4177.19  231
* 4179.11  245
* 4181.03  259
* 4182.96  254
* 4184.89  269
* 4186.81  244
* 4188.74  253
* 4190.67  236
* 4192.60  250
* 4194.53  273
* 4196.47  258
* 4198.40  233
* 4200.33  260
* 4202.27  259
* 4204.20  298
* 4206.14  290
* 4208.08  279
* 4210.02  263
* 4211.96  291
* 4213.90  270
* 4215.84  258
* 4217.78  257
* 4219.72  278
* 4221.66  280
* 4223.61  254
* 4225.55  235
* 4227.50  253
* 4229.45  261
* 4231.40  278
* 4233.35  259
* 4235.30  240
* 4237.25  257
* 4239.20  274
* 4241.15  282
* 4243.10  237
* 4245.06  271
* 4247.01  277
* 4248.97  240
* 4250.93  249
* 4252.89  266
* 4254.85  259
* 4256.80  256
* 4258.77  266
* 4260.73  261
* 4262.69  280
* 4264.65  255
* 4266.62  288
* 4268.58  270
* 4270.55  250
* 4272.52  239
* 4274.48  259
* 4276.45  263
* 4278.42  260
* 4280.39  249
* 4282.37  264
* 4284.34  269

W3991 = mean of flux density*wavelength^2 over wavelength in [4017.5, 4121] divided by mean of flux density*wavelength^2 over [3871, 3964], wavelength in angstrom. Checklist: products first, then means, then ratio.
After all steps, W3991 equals 1.2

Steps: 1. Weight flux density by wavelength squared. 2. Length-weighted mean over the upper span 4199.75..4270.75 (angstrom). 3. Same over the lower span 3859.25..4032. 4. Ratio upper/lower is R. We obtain 1.32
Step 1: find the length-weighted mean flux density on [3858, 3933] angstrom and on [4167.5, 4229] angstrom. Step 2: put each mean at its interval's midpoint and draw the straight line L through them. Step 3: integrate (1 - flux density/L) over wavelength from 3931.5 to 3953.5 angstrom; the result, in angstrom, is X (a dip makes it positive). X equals 1.4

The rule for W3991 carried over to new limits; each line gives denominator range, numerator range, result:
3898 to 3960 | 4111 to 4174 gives 1.25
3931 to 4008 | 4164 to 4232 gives 1.32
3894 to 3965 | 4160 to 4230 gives 1.32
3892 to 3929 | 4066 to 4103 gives 1.14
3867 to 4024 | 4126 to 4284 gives 1.30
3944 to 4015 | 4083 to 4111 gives 1.07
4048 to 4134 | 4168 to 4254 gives 1.11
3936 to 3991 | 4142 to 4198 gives 1.32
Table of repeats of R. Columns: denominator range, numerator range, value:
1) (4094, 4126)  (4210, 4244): 1.20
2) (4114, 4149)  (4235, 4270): 1.10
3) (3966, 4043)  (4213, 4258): 1.17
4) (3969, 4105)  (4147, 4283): 1.13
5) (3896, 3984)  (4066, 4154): 1.23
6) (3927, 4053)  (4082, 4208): 1.14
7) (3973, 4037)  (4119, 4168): 1.08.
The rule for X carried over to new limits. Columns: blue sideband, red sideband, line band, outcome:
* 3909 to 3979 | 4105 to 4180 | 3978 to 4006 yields -4.0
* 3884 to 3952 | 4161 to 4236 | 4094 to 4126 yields 2.1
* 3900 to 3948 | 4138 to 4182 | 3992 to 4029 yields -4.7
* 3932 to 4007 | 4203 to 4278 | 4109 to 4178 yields -1.8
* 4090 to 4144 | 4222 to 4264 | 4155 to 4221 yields -2.6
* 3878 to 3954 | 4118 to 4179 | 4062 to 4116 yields 1.5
